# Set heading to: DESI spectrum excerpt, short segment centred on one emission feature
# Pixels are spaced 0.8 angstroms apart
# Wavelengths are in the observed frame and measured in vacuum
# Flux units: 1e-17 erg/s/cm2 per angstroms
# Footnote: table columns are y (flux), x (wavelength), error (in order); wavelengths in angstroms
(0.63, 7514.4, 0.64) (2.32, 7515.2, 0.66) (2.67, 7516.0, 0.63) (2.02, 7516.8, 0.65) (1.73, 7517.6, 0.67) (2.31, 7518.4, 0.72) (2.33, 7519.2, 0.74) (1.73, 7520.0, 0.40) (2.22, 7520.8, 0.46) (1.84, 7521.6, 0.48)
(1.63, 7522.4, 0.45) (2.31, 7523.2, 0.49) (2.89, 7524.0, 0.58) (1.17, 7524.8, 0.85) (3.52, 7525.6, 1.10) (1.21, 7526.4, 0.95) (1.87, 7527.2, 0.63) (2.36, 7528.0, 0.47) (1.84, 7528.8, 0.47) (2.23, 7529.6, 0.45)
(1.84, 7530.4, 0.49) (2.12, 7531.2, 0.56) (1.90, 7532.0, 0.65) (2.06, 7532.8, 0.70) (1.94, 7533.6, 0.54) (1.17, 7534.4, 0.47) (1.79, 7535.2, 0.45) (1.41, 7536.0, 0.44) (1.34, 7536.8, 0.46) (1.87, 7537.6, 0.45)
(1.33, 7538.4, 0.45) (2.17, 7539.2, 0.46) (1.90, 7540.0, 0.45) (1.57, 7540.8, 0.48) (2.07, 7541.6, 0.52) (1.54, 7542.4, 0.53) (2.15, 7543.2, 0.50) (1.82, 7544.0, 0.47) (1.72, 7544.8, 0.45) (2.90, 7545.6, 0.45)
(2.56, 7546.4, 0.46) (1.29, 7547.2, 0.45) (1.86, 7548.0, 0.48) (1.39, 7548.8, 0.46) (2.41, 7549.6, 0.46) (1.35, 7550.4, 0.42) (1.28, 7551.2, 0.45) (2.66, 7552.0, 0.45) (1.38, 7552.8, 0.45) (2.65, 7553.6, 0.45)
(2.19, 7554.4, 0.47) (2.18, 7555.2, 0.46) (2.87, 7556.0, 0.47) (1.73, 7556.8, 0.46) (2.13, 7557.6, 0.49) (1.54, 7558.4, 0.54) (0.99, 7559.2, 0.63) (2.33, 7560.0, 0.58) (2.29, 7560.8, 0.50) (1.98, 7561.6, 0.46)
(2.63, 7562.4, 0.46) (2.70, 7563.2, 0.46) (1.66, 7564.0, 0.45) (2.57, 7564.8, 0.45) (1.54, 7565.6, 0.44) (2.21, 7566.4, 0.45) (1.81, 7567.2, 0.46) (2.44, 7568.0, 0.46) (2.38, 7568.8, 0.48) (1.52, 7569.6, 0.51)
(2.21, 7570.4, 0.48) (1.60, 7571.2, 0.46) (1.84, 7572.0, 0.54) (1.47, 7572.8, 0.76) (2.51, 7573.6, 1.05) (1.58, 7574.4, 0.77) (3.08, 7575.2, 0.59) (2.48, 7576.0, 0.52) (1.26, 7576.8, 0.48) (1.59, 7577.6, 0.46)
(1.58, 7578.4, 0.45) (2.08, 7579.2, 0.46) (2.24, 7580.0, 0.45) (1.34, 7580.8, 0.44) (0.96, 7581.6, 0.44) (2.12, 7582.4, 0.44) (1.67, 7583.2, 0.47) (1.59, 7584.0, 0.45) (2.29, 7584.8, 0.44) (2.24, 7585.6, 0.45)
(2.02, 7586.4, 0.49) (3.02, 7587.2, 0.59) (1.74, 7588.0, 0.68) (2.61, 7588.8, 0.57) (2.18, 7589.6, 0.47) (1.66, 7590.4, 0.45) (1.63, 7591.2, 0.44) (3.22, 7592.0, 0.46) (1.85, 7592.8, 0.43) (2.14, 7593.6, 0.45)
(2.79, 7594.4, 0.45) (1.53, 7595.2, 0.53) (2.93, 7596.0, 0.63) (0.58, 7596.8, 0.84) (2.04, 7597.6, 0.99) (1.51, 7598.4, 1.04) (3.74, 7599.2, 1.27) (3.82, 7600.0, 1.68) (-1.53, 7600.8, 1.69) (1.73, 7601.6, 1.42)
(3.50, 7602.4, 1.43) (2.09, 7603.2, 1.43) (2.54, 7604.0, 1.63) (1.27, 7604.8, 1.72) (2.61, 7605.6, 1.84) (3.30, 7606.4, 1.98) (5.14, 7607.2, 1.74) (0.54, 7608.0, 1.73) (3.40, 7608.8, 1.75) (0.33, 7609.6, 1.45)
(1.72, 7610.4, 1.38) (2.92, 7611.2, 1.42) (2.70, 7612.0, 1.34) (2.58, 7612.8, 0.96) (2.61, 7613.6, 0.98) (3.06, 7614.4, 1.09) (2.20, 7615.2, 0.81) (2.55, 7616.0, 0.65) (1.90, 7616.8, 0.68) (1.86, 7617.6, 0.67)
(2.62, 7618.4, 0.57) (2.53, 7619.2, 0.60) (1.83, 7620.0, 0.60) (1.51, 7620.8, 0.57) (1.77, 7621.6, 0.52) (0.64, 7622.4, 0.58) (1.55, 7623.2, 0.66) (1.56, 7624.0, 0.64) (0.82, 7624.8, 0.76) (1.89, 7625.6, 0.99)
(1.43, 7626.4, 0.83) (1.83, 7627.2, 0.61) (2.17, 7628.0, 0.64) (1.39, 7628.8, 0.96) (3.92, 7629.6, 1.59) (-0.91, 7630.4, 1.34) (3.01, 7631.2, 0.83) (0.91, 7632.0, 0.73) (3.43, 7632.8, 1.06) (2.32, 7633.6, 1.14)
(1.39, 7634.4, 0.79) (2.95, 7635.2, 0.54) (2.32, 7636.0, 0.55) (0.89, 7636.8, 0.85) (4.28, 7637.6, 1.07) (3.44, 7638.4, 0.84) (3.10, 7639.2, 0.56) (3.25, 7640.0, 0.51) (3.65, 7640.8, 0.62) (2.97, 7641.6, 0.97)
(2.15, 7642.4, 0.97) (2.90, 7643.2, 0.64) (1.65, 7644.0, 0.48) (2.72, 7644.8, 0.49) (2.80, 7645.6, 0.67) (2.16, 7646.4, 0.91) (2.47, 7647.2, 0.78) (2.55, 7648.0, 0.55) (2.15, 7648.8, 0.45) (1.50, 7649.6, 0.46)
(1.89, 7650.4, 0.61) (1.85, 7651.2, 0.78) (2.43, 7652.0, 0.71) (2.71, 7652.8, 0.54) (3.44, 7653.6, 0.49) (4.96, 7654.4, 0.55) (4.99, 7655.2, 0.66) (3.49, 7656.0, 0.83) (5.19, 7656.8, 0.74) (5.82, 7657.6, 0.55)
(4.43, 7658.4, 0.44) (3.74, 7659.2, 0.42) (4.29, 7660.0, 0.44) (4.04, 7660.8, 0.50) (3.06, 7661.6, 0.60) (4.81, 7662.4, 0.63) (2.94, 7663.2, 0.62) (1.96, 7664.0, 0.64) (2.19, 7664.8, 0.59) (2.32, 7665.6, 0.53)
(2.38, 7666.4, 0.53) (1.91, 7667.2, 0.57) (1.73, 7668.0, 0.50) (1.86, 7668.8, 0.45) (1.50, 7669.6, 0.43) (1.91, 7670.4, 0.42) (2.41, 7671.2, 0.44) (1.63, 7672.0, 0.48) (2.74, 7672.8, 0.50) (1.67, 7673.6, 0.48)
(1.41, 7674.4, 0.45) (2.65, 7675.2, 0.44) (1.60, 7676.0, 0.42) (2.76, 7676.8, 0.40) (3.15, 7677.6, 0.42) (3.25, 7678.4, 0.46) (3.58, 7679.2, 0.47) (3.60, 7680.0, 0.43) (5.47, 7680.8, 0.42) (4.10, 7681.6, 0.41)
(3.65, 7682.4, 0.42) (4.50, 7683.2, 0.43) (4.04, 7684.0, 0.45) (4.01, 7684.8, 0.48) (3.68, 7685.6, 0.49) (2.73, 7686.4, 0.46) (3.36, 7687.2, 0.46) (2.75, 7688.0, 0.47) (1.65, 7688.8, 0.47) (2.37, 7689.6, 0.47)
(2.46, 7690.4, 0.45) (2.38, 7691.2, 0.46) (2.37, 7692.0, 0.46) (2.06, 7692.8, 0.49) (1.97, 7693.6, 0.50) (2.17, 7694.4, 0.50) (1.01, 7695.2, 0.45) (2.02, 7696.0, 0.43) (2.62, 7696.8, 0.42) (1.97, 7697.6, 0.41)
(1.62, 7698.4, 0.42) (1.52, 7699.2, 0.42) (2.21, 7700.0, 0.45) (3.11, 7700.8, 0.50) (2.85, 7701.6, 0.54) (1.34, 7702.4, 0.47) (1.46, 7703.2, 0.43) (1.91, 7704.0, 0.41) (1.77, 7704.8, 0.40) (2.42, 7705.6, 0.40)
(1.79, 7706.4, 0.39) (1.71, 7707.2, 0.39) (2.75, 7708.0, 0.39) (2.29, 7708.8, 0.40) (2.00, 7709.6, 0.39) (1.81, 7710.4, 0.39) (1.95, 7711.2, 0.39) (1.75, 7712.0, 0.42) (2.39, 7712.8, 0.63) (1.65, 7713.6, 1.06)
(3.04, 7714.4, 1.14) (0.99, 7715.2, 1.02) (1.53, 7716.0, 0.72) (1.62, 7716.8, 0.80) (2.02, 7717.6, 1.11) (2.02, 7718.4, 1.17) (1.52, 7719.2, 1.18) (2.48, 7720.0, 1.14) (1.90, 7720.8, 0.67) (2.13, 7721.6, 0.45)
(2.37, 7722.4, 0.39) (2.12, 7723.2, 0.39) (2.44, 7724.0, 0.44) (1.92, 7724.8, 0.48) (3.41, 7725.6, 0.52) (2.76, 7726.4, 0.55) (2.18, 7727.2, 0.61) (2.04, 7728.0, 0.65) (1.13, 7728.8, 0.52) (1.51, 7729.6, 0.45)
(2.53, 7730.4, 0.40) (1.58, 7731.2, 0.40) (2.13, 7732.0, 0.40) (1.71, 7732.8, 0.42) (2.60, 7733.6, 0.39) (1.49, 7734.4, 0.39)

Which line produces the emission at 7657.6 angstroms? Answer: Halpha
